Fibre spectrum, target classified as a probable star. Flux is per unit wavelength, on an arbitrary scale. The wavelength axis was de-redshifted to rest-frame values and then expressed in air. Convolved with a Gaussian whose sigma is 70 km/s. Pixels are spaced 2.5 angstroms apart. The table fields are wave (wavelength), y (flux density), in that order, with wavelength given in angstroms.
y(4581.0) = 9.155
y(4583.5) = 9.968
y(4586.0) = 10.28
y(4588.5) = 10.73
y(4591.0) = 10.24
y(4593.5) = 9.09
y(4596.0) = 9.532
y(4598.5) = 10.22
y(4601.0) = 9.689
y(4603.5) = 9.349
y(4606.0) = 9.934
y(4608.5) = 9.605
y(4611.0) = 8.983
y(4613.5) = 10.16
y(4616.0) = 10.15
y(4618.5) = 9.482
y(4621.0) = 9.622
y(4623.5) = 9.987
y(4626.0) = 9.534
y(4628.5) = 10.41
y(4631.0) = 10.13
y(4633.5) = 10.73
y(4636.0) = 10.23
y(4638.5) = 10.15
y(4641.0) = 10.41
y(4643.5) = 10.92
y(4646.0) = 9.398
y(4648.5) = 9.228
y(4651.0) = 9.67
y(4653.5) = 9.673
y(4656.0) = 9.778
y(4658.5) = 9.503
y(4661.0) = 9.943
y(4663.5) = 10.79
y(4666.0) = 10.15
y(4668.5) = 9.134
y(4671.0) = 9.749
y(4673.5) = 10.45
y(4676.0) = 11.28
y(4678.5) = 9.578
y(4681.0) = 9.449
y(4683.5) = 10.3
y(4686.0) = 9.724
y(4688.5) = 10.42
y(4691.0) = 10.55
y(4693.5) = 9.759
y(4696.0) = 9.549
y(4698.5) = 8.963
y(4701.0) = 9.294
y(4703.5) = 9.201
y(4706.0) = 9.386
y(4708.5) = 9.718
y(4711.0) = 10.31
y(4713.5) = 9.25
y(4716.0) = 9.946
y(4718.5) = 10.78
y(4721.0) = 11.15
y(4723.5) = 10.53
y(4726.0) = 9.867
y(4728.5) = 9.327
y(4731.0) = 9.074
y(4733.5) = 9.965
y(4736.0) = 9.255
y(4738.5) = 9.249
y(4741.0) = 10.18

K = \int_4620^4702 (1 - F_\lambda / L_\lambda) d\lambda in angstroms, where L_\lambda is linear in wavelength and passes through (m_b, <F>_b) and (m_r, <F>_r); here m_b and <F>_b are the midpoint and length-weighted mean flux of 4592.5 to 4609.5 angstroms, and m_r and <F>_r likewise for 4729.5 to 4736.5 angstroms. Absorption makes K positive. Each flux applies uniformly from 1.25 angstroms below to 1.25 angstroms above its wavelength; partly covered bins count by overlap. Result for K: -3.47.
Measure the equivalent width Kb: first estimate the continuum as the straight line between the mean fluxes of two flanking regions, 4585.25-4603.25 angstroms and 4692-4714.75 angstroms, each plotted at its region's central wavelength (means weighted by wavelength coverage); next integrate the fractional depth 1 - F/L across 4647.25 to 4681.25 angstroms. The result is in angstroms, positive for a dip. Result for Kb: -0.9 angstroms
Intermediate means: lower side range 9.93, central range 9.9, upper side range 9.5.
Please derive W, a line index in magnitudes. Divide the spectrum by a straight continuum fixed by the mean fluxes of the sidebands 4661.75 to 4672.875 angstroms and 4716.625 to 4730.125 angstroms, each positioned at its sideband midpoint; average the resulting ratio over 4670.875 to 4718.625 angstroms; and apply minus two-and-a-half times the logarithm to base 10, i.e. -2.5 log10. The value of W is 0.03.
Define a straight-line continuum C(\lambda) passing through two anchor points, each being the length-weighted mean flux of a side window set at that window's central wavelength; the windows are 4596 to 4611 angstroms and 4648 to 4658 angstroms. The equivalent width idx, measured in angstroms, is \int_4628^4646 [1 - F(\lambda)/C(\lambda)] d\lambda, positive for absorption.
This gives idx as -1.4 angstroms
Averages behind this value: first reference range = 9.68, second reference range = 9.61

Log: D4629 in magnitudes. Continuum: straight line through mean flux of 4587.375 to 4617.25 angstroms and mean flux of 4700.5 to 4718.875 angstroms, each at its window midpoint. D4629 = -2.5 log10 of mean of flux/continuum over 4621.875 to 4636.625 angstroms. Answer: -0.041 mag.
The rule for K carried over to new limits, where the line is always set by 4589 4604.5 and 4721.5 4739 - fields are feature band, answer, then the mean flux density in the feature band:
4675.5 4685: -0.33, 10.1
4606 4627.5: 0.05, 9.71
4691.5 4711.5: 0.35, 9.53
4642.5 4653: -0.05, 9.77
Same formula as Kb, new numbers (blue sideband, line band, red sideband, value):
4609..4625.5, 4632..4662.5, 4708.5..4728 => -0.38 angstroms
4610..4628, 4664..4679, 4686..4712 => -0.61 angstroms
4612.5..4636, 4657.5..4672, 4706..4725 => 0.30 angstroms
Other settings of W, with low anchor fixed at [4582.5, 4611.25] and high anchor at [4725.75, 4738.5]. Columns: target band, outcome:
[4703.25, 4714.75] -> -0.011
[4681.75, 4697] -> -0.052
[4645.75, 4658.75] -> 0.013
